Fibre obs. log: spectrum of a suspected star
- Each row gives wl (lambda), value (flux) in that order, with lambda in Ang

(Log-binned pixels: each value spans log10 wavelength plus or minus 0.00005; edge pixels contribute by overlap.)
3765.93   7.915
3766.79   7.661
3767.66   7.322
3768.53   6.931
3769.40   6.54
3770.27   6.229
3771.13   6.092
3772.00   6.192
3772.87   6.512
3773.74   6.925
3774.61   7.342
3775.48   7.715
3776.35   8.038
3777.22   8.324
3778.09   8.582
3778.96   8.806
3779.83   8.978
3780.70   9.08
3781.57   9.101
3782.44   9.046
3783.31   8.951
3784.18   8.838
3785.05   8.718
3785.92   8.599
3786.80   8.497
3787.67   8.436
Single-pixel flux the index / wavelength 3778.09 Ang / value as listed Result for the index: 8.582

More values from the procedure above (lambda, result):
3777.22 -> 8.324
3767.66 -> 7.322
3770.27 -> 6.229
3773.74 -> 6.925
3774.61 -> 7.342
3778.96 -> 8.806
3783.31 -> 8.951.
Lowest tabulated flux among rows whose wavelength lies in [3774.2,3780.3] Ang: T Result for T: 7.342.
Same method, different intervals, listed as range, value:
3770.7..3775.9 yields 6.092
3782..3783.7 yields 8.951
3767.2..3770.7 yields 6.229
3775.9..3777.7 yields 8.038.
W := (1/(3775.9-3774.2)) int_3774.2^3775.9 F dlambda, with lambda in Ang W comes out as 7.53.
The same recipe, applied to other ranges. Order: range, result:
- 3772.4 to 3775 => 6.9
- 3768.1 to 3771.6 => 6.45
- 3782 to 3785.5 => 8.9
